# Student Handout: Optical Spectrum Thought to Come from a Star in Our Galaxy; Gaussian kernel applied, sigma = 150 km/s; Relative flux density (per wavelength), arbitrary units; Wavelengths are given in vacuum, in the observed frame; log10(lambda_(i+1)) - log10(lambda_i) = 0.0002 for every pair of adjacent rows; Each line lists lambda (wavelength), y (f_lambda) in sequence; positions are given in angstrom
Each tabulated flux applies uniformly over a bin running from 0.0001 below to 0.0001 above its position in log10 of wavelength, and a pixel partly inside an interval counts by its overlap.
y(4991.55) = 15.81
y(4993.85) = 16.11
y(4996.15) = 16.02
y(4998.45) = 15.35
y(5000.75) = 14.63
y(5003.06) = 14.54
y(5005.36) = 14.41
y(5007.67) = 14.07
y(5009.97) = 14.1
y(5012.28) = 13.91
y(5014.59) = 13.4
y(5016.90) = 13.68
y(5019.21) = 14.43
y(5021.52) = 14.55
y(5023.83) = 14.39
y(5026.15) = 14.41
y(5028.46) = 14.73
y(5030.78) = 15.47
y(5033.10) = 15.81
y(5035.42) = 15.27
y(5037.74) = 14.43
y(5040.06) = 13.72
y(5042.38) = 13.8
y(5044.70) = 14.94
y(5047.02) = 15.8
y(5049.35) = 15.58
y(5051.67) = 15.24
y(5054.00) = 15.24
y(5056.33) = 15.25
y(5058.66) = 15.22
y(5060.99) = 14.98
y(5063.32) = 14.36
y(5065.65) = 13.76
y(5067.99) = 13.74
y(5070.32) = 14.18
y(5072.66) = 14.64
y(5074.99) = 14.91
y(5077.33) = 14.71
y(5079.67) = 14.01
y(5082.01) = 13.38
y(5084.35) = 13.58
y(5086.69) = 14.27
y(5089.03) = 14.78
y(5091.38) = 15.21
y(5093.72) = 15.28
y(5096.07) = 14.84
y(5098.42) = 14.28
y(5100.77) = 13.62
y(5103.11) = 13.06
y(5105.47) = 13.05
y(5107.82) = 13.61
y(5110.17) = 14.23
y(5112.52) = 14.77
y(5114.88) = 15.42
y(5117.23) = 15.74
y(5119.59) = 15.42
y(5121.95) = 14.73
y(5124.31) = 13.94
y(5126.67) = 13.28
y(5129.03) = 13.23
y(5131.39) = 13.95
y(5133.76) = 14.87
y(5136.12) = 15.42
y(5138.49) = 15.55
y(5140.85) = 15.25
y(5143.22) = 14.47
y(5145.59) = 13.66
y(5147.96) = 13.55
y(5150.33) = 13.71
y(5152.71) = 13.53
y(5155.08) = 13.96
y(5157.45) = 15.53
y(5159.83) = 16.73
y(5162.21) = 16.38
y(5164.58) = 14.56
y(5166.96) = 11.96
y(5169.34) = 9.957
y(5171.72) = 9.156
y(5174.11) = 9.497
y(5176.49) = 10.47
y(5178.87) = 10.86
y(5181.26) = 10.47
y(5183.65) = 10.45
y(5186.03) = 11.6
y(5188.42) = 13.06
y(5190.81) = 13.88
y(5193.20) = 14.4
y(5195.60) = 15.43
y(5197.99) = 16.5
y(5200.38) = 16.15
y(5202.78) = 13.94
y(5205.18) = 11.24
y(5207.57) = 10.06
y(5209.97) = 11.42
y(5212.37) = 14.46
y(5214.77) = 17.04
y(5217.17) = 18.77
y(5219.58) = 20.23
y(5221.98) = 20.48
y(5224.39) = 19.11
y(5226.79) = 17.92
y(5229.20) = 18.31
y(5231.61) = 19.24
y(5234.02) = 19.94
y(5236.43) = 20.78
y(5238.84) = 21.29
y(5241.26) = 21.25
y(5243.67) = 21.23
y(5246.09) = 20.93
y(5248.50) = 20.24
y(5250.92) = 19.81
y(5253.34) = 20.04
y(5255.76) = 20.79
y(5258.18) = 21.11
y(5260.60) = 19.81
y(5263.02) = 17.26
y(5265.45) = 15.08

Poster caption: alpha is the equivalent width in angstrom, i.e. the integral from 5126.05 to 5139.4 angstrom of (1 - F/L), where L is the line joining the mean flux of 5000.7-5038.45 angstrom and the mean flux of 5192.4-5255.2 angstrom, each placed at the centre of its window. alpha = 1.6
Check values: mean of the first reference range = 14.5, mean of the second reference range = 17.8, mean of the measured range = 14.4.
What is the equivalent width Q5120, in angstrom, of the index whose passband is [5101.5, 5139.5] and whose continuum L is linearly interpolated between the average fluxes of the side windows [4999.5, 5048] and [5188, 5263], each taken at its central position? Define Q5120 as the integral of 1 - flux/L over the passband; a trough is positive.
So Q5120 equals 4.0 angstrom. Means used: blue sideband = 14.5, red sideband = 17.8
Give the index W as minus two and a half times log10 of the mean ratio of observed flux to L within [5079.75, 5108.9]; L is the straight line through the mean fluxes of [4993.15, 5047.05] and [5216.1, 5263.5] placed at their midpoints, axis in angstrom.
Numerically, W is 0.17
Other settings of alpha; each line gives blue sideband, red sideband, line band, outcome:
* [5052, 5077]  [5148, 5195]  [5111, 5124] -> -1.4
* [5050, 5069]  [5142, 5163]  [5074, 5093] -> 0.4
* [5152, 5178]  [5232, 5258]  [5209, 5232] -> 0.7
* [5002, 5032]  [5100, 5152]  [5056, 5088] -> -0.1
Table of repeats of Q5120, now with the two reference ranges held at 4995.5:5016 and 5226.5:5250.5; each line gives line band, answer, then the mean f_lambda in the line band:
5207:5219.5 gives 2.9 angstrom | 15.1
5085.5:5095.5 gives 1.0 angstrom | 14.9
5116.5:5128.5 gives 1.9 angstrom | 14.5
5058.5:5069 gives 1.0 angstrom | 14.3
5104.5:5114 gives 1.7 angstrom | 14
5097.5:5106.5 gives 1.8 angstrom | 13.5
